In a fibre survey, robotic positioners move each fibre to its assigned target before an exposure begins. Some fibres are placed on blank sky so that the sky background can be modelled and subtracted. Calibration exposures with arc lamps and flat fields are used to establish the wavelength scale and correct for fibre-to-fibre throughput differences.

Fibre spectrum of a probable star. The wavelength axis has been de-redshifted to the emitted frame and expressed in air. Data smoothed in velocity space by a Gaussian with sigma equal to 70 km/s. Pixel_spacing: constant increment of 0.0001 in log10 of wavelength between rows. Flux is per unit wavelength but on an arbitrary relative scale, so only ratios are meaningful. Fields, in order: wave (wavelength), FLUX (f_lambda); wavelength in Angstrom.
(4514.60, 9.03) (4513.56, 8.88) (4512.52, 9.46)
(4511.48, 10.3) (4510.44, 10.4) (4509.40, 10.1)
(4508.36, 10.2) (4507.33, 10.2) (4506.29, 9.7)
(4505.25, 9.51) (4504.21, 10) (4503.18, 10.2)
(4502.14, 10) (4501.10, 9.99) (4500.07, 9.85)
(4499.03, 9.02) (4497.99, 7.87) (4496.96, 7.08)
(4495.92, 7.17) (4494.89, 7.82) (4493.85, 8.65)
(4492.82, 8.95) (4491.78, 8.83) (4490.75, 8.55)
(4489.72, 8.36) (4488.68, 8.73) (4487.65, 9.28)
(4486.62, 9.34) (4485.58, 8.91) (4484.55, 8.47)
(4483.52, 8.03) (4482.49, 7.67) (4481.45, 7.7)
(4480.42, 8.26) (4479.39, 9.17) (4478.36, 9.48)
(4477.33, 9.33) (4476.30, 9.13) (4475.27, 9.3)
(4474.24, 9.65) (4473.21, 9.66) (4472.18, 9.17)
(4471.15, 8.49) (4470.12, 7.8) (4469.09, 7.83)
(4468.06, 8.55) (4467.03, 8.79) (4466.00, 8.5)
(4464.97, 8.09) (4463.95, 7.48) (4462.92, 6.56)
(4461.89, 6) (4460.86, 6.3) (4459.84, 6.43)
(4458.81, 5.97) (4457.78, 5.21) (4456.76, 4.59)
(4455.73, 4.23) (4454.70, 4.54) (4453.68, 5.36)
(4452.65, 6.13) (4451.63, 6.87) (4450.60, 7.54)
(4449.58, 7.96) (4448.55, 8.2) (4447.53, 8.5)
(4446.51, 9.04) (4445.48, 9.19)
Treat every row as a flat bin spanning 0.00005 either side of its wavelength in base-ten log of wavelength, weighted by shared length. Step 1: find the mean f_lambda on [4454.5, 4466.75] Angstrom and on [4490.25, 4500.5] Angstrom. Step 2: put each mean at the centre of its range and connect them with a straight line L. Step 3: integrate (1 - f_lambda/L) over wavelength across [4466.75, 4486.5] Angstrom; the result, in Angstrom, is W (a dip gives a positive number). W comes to -4.15 Angstrom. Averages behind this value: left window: 6.25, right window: 8.36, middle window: 8.71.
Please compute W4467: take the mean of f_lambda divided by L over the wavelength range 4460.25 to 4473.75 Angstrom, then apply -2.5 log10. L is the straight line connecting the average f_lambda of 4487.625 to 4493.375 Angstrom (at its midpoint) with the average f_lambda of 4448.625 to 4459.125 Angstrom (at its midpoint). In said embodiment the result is -0.14 mag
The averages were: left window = 5.93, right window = 8.75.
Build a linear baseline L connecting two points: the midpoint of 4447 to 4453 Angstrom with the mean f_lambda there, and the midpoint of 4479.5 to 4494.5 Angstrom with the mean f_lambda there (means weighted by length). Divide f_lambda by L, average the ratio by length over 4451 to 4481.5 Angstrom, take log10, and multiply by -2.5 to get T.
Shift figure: 0.08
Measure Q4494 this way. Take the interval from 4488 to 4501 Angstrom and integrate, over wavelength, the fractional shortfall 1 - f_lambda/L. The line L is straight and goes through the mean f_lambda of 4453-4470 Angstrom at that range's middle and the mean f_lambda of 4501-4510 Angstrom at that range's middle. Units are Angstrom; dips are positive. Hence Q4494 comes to 0.9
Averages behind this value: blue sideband 6.55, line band 8.47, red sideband 9.99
